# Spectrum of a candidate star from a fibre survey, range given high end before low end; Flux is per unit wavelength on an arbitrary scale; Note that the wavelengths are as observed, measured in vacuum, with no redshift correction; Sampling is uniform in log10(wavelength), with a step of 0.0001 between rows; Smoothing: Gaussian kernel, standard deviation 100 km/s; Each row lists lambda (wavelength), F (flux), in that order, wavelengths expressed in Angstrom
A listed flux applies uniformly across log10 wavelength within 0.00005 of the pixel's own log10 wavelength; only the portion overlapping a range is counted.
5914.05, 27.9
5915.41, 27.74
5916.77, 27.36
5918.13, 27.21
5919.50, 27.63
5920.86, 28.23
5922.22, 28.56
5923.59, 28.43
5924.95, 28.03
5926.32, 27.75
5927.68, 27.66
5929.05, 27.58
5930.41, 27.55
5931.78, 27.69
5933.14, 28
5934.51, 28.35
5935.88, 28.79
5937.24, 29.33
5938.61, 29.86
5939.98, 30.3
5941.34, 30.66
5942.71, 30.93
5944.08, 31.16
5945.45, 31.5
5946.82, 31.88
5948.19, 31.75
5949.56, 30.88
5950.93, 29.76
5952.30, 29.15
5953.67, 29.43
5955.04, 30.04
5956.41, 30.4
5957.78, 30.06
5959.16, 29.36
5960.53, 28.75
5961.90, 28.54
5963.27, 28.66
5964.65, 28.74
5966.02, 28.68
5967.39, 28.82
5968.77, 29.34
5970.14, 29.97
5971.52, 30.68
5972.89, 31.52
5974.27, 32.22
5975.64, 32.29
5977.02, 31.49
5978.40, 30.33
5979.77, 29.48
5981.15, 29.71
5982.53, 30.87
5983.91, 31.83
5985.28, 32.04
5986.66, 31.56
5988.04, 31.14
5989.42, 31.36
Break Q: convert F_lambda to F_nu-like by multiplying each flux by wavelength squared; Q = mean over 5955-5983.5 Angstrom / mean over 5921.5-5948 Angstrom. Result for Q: 1.0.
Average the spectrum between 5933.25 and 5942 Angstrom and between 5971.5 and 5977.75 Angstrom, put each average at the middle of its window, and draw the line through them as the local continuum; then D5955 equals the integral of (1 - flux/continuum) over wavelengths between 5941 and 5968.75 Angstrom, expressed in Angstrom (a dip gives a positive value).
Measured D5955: 0.5 Angstrom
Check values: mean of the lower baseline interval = 29.5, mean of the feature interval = 29.9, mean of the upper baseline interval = 31.7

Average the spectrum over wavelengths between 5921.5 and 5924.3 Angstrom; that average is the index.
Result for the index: 28.5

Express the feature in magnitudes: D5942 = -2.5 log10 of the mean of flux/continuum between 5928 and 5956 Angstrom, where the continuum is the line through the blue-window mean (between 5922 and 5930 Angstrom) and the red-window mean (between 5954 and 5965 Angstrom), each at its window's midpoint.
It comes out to -0.04 mag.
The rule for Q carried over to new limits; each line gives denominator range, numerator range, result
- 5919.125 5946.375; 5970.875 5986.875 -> 1.09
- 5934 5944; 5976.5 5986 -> 1.05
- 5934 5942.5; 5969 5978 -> 1.06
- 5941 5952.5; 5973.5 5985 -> 1.02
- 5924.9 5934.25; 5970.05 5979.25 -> 1.14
